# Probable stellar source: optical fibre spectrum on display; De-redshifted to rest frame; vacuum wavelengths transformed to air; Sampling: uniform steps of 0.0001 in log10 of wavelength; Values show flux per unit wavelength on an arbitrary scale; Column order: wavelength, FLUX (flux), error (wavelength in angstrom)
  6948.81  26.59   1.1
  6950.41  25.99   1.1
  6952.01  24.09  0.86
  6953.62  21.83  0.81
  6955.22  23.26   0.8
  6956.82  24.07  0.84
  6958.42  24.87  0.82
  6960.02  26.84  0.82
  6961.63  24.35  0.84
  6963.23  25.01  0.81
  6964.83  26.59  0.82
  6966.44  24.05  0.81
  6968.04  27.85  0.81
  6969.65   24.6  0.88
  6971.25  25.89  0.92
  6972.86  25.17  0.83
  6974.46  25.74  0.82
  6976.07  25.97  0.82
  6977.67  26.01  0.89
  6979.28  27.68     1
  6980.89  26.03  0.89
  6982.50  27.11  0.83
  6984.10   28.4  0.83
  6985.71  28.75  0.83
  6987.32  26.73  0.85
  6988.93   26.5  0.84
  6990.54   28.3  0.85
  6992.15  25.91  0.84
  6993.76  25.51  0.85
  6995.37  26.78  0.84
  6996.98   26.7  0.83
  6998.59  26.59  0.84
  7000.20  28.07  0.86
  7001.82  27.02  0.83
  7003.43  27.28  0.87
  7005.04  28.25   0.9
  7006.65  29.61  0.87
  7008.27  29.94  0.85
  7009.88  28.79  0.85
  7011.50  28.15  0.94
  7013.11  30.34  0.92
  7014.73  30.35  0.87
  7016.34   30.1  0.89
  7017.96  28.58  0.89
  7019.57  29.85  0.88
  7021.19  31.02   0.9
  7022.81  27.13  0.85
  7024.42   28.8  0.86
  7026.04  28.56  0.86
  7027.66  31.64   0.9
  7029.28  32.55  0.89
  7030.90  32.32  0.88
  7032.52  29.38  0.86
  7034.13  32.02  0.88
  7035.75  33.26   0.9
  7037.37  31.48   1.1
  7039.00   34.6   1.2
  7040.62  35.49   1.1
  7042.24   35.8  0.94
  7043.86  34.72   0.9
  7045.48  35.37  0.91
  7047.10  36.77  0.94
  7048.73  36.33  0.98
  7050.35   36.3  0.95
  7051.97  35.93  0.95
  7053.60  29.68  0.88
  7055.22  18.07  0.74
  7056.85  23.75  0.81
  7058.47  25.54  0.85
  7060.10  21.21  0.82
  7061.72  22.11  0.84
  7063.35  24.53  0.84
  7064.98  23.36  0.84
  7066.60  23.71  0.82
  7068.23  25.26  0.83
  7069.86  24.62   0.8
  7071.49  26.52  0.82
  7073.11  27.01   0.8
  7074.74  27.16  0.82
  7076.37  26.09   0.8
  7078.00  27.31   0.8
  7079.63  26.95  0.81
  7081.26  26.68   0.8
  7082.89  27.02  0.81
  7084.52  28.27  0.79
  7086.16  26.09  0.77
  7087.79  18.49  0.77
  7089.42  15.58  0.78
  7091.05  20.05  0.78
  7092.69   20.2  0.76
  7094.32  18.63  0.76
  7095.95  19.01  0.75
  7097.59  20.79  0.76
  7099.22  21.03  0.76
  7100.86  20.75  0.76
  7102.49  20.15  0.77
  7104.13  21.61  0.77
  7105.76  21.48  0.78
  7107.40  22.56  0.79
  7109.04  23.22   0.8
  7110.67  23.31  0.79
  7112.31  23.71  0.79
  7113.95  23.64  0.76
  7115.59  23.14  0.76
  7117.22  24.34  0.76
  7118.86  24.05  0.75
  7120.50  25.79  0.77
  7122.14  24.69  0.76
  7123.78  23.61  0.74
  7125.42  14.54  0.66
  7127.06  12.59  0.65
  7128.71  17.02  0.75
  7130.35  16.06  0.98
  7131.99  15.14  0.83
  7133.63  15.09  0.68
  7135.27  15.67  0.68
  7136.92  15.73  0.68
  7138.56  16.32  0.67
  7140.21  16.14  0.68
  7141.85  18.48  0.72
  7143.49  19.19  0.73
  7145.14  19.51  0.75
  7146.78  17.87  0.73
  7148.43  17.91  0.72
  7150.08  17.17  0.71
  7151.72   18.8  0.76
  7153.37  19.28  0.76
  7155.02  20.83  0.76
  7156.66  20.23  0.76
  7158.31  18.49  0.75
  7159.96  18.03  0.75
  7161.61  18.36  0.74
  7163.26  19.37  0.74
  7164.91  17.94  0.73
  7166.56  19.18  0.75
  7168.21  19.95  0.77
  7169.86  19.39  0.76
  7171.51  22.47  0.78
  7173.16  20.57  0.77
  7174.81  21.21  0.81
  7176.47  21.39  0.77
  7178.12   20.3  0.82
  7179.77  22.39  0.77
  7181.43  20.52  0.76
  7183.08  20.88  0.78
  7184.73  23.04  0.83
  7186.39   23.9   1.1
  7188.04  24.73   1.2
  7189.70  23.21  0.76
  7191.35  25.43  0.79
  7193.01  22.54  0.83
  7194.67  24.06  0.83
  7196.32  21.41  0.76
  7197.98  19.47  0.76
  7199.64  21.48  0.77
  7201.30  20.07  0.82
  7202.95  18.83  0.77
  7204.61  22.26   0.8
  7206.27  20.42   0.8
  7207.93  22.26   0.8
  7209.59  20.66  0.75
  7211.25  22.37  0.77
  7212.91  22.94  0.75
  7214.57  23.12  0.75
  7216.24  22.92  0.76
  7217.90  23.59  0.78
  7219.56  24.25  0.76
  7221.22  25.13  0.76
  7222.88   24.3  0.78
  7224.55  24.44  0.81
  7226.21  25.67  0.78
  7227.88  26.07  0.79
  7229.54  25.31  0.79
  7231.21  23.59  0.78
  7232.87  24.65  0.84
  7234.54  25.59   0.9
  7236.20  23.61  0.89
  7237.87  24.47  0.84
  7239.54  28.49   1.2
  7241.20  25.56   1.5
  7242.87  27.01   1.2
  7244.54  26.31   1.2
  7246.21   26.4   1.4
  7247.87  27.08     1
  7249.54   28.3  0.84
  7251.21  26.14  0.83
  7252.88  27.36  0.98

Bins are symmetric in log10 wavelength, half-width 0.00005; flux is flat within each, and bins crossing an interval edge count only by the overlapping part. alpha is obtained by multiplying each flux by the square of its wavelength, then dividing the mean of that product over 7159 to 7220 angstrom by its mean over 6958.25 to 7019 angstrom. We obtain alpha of 0.8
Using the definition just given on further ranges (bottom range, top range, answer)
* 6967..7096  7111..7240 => 0.80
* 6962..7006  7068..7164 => 0.82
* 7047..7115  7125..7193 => 0.81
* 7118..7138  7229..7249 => 1.45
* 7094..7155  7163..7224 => 1.13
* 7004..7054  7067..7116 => 0.74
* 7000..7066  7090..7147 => 0.68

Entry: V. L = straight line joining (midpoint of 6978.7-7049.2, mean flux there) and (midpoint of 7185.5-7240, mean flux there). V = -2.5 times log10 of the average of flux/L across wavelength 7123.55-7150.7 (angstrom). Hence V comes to 0.466 mag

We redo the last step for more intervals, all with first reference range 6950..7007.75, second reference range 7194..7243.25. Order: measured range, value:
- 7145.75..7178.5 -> 0.23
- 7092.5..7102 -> 0.23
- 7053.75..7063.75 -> 0.11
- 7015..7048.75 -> -0.24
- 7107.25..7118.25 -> 0.05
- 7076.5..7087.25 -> -0.07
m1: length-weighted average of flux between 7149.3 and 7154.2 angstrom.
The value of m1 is 18.4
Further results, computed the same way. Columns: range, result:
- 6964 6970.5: 25.8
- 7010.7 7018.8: 29.5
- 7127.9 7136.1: 15.8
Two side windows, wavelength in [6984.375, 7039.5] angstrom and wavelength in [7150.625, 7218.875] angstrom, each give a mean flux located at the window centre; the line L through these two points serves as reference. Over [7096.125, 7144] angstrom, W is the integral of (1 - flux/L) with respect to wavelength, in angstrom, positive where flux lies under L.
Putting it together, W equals 8.3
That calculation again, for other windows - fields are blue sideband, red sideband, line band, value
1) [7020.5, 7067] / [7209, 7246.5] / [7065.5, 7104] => 7.43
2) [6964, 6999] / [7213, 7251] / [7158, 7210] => 8.93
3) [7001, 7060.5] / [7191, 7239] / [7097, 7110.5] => 2.95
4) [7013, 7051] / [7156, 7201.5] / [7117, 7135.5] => 4.53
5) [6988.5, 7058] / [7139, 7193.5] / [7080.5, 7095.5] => 2.00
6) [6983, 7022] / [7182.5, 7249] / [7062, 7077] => 0.88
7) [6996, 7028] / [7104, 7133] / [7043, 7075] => -3.09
